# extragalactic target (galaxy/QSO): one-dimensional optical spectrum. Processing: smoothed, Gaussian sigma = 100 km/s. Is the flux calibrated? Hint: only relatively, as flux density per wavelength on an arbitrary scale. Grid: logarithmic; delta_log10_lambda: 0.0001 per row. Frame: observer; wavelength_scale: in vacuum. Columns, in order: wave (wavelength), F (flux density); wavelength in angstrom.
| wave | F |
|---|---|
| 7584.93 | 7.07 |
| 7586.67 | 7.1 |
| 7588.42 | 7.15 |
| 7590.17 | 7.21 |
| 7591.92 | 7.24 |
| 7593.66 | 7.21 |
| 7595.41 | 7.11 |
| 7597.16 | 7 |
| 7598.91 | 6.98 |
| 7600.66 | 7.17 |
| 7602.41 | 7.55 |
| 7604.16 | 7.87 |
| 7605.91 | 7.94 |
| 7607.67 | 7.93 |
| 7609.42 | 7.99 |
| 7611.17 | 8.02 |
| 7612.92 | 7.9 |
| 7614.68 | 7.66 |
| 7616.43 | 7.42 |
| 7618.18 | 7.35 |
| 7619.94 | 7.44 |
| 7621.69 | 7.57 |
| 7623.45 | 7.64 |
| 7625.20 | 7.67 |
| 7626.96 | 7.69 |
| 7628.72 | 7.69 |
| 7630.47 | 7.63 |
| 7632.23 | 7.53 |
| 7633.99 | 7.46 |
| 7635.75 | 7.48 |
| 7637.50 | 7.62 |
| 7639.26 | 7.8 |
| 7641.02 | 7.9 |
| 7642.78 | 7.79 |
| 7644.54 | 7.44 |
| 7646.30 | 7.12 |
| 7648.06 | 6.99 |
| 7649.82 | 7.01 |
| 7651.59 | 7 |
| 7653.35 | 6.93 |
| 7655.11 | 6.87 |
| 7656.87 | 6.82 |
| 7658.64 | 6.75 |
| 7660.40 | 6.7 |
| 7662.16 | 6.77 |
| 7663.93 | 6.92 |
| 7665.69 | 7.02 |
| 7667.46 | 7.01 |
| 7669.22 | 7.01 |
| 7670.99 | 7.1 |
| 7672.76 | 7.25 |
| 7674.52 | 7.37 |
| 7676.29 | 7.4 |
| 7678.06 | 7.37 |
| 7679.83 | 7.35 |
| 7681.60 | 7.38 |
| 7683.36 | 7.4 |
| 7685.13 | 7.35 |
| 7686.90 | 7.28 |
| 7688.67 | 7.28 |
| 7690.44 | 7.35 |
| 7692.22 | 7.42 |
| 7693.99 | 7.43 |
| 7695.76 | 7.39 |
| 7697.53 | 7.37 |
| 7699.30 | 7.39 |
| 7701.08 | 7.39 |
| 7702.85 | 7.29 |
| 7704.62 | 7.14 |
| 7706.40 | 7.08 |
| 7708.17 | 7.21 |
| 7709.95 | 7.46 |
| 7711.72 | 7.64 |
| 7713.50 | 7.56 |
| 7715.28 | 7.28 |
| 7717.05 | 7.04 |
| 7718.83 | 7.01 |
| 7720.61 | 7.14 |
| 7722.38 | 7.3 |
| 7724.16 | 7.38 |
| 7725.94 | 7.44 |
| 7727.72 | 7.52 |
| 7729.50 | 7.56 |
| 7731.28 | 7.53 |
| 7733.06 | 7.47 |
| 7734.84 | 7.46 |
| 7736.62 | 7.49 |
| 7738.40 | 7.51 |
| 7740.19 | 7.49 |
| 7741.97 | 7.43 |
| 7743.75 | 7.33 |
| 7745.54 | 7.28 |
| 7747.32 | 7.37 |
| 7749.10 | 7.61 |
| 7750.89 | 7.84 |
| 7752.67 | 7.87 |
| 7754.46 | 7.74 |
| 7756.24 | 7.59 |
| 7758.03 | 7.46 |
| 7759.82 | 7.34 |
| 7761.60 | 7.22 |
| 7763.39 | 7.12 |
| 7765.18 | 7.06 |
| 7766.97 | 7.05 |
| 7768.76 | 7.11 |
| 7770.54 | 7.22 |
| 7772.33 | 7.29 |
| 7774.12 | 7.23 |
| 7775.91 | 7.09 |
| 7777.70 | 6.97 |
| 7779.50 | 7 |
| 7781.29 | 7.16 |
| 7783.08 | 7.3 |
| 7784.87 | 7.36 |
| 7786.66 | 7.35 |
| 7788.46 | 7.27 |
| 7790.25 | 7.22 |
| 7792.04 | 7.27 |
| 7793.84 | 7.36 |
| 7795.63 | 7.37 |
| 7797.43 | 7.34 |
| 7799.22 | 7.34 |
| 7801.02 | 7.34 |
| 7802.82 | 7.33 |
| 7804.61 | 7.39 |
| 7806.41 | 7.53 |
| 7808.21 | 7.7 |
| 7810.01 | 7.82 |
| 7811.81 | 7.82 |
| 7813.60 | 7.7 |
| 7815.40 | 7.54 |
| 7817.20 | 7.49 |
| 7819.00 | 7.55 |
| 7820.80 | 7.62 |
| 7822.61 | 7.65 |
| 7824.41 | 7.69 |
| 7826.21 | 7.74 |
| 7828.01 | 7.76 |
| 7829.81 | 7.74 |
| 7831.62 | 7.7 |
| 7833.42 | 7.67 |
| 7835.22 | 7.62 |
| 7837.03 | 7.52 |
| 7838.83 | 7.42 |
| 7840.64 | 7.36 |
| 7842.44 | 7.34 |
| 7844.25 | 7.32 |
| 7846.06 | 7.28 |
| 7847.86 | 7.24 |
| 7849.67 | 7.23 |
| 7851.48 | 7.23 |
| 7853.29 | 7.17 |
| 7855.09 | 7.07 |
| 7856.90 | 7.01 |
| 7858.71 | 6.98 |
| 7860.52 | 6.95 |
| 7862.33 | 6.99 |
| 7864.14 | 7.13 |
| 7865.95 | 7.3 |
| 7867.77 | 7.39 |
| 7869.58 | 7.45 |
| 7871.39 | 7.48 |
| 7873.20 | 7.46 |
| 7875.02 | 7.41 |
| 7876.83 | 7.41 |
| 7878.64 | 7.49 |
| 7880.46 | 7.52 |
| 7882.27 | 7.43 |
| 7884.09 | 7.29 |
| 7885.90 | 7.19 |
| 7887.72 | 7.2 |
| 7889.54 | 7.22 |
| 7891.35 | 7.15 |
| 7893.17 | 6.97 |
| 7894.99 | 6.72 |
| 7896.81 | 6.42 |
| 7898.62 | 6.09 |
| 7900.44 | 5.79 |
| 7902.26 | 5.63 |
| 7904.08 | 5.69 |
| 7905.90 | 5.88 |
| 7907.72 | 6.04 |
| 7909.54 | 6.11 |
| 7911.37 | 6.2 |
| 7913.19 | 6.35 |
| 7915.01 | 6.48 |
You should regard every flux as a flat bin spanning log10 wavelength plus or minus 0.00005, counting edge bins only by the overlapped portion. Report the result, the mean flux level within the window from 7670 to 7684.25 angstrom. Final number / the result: 7.33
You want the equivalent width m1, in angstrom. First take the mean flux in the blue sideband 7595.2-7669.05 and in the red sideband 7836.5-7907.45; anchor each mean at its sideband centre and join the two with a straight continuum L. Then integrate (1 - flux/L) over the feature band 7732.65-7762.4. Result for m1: -1.2 angstrom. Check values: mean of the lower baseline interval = 7.38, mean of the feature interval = 7.5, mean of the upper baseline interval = 7.03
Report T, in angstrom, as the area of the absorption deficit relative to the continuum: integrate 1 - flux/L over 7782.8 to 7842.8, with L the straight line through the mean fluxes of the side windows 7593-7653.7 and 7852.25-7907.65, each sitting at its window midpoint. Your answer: -3.5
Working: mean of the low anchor 7.5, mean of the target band 7.51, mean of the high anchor 6.95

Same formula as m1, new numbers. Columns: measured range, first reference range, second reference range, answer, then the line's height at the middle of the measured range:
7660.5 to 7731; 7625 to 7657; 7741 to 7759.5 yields 1.8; 7.47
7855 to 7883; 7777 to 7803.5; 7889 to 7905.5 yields -2.9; 6.61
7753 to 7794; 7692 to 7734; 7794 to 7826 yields 1.2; 7.47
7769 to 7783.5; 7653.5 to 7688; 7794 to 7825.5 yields 0.6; 7.44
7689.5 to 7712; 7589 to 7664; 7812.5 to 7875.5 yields 0.2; 7.4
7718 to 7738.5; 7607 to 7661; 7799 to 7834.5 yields 0.4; 7.53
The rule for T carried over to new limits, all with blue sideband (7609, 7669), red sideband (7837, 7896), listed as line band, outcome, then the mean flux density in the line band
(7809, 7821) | -0.6 angstrom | 7.65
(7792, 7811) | -0.4 angstrom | 7.44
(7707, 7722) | 0.1 angstrom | 7.29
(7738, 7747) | -0.1 angstrom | 7.4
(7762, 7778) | 0.4 angstrom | 7.14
